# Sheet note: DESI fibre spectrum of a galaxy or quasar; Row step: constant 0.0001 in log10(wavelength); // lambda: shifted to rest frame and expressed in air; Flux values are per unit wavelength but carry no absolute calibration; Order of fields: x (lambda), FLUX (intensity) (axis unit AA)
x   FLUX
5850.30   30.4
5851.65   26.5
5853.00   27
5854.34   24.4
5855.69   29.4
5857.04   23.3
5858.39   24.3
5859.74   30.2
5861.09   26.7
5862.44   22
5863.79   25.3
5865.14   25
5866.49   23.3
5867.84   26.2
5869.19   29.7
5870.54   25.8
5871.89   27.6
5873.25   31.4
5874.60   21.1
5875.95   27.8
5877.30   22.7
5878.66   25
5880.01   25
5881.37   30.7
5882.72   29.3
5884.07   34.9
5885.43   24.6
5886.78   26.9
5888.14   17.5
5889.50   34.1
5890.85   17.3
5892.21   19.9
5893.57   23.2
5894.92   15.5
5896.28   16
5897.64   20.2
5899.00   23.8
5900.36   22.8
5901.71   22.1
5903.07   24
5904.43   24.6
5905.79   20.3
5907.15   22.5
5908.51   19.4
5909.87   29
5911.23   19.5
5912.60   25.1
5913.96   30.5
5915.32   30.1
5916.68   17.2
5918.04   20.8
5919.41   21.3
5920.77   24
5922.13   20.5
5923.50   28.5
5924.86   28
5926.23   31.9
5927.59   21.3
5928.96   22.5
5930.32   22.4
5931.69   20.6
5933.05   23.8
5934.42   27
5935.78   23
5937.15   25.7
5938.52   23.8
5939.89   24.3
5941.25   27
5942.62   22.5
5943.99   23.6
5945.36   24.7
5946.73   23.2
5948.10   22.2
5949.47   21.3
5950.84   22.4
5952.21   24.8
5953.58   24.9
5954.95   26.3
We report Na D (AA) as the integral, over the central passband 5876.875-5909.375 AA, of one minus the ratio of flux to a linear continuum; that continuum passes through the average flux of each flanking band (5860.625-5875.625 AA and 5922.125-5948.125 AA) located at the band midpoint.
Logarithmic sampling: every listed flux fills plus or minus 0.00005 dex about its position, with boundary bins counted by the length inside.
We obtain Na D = 2.4 AA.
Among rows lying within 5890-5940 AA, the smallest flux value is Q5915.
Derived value 15.5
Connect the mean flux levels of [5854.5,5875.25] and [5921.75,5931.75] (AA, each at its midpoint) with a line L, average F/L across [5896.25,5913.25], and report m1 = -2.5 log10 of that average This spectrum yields 0.13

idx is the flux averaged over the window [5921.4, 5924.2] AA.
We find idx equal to 24.5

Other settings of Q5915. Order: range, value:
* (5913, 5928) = 17.2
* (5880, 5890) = 17.5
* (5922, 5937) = 20.5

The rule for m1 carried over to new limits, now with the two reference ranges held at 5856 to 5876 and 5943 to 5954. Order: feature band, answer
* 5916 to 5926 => 0.041 mag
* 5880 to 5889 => -0.077 mag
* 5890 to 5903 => 0.216 mag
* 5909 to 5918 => -0.015 mag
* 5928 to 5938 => 0.014 mag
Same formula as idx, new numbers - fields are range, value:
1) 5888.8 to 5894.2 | 23.6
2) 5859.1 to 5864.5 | 26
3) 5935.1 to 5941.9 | 24.8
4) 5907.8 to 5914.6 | 24.6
